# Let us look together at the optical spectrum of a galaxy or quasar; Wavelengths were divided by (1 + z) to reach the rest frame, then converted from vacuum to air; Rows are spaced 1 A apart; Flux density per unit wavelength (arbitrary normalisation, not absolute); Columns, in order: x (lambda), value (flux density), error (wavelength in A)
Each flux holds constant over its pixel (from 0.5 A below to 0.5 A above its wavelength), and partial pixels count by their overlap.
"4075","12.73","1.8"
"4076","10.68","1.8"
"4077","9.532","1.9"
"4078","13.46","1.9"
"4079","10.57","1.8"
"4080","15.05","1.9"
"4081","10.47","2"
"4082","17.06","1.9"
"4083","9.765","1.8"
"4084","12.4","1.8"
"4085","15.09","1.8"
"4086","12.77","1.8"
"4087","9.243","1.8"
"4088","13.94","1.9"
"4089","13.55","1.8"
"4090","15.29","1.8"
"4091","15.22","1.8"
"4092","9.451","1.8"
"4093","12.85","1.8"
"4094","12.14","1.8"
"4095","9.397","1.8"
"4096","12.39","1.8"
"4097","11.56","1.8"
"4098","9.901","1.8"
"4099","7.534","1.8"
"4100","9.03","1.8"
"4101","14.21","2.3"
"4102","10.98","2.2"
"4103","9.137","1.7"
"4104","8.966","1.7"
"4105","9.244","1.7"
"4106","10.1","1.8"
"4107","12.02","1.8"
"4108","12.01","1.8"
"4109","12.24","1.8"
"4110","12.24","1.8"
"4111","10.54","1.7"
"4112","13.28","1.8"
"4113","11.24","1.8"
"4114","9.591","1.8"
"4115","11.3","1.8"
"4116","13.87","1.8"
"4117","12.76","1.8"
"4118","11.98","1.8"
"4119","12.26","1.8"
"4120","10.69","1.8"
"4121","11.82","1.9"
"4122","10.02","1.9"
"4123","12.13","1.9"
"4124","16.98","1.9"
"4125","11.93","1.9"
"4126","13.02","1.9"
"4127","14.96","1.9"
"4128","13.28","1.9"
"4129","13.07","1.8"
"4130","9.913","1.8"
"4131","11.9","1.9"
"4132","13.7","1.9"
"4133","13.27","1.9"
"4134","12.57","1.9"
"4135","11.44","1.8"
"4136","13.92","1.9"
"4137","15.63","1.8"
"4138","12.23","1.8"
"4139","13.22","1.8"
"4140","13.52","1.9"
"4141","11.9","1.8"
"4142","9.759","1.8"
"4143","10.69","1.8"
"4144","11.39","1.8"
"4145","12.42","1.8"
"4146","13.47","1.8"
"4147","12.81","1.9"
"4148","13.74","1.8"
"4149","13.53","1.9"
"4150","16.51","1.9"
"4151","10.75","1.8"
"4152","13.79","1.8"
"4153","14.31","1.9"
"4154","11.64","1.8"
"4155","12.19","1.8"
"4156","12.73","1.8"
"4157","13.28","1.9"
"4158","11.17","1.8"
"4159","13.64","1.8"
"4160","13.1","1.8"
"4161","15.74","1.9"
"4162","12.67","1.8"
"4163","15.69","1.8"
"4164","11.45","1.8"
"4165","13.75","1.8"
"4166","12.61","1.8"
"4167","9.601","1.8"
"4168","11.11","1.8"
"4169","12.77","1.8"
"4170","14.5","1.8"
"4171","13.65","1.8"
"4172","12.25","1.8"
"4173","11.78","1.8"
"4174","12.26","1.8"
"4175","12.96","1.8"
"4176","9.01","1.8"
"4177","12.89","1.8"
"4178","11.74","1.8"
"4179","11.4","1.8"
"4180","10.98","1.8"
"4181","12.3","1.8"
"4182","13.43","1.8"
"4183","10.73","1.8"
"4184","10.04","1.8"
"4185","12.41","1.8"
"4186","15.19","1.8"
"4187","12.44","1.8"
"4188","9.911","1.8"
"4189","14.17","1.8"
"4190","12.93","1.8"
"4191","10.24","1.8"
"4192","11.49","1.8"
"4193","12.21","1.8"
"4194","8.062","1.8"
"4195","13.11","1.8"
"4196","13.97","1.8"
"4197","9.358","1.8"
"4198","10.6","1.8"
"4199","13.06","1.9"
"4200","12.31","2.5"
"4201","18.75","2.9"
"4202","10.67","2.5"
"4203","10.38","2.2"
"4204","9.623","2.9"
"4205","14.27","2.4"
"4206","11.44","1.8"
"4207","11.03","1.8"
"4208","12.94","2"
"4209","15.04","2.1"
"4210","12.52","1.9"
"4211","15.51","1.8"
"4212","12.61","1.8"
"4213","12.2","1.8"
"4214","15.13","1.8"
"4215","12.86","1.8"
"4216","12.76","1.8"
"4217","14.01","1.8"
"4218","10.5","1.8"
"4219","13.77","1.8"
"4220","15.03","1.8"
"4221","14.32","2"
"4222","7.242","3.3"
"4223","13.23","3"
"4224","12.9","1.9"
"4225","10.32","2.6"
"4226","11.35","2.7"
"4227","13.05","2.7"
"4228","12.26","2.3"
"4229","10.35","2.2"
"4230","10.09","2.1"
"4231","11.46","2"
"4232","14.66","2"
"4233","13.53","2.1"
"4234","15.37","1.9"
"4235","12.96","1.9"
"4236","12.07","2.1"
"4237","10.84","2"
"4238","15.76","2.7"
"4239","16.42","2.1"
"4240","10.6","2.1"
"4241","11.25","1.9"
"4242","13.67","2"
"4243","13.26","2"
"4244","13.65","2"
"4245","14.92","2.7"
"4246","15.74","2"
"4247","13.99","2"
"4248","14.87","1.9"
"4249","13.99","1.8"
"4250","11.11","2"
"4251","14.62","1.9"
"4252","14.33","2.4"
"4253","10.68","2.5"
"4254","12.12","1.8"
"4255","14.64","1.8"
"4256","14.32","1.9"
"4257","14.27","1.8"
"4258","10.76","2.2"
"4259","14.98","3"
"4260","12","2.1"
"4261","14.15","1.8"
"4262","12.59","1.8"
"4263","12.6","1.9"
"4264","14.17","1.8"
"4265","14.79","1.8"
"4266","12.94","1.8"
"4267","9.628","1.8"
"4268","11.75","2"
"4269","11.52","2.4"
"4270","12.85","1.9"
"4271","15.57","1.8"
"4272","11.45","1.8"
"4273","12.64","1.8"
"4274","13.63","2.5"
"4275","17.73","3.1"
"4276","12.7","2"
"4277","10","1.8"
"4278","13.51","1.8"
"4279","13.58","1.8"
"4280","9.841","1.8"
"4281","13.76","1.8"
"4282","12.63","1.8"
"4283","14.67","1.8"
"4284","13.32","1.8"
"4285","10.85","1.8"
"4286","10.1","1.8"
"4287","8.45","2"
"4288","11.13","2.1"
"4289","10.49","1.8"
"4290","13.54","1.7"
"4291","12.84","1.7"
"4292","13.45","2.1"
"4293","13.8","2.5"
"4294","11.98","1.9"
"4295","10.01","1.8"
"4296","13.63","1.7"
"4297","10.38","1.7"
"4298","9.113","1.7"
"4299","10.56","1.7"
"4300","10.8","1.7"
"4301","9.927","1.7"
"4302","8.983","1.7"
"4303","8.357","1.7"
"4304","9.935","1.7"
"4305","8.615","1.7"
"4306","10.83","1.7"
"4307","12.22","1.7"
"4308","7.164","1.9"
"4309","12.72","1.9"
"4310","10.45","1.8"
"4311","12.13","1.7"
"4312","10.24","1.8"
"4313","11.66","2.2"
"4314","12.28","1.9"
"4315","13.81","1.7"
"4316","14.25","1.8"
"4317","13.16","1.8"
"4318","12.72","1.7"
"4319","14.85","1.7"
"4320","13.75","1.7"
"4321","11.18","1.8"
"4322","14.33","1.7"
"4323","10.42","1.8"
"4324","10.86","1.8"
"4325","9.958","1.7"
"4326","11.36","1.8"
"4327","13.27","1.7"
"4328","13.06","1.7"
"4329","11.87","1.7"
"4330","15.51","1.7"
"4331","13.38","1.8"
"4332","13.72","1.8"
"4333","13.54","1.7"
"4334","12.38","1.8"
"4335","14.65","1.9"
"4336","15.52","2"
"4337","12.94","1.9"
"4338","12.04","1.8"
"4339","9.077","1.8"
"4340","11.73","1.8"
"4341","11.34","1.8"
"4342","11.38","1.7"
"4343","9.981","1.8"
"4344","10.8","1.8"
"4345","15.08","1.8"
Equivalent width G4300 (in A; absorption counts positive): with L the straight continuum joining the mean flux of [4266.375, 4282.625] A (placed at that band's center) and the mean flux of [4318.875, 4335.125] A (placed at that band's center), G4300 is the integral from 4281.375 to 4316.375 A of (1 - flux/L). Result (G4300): 3.91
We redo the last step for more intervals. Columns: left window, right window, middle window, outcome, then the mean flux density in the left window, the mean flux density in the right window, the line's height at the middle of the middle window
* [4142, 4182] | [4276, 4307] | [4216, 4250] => -2.91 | 12.6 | 11.3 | 11.9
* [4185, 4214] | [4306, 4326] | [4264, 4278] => -0.92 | 12.4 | 12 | 12.1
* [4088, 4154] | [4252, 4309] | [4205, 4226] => -1.17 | 12.2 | 12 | 12.1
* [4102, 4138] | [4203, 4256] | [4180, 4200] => 1.20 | 12.1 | 12.9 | 12.6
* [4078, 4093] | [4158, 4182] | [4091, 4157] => 3.21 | 12.9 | 12.5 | 12.7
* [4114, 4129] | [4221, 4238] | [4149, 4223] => -1.15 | 12.6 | 12.2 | 12.3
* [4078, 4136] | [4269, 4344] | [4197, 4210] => -0.40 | 12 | 12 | 12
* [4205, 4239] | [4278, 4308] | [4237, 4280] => -4.49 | 12.8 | 11.3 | 12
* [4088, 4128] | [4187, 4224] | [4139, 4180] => -1.58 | 11.8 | 12.4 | 12.1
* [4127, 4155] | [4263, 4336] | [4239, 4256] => -1.54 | 12.8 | 12.1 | 12.3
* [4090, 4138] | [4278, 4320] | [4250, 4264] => -1.84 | 11.9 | 11.6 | 11.7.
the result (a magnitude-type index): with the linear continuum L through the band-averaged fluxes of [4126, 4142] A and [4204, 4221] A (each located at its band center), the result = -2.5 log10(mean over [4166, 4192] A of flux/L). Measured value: 0.09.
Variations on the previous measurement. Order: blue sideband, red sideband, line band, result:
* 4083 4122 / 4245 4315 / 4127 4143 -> -0.08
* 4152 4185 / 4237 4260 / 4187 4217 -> 0.04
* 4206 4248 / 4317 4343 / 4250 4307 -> 0.05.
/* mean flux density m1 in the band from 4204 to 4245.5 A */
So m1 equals 12.8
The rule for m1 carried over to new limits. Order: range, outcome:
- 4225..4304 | 12.5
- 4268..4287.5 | 12.5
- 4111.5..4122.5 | 11.7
